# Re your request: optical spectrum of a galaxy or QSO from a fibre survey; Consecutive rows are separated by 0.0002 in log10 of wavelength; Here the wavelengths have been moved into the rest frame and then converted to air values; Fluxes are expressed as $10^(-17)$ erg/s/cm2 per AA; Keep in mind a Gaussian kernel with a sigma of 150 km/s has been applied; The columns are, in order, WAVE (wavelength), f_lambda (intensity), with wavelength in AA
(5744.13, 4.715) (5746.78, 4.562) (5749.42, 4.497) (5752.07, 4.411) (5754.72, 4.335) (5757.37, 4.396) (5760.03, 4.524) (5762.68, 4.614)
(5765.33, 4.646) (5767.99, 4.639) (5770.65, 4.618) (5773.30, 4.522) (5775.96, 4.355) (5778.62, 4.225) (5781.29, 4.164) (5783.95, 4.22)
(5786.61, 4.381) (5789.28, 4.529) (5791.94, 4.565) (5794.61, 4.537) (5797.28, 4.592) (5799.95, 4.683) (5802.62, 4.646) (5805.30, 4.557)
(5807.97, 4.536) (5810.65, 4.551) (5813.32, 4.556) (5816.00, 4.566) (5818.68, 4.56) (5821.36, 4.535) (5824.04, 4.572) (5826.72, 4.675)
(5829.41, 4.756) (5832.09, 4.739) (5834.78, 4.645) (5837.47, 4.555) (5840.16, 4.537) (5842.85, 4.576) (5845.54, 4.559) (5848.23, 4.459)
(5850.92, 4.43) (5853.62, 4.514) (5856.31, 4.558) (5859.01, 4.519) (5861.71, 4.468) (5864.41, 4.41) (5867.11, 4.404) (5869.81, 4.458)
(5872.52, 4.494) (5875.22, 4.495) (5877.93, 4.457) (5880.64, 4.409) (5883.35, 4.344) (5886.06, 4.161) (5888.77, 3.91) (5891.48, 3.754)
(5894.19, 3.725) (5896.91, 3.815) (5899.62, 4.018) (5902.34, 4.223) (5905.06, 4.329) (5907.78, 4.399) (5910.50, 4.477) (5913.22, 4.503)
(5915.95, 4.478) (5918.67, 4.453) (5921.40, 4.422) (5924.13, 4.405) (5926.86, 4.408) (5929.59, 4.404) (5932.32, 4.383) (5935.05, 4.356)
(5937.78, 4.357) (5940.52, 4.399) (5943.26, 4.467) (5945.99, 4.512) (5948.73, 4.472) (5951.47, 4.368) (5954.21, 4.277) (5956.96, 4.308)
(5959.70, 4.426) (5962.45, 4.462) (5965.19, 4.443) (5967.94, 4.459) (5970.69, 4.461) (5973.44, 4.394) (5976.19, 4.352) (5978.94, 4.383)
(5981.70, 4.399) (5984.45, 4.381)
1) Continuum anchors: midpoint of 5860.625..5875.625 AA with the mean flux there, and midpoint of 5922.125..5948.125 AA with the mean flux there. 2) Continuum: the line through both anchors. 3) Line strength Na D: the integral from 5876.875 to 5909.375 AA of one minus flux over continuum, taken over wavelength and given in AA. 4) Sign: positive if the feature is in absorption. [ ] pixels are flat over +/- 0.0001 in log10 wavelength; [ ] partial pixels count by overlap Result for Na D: 2.3 AA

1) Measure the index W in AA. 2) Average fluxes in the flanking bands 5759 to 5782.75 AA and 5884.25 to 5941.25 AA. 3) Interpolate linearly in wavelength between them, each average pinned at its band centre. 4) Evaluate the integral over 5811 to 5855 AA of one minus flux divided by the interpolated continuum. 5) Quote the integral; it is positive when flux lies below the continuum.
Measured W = -2.0 AA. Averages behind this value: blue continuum 4.48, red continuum 4.26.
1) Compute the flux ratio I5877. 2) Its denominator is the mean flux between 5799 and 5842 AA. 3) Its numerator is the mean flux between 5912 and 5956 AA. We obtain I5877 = 0.96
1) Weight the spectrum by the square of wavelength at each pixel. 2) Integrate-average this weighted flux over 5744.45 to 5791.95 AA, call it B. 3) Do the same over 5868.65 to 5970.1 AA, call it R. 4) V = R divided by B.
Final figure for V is 1.02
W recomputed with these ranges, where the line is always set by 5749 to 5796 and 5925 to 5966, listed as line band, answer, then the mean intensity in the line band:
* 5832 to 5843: -0.4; 4.6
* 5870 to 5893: 0.8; 4.26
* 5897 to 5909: 0.6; 4.2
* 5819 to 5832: -0.6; 4.64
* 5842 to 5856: -0.2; 4.51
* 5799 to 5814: -0.5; 4.59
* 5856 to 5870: -0.1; 4.46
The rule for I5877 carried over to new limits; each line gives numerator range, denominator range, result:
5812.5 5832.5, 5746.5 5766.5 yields 1.03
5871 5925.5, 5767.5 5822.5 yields 0.95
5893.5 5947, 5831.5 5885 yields 0.96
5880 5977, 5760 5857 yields 0.95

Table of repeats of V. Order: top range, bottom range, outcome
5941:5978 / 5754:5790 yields 1.06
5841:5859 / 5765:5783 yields 1.05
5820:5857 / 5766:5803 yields 1.04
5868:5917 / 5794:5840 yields 0.95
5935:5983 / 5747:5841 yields 1.03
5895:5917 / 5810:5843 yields 0.95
